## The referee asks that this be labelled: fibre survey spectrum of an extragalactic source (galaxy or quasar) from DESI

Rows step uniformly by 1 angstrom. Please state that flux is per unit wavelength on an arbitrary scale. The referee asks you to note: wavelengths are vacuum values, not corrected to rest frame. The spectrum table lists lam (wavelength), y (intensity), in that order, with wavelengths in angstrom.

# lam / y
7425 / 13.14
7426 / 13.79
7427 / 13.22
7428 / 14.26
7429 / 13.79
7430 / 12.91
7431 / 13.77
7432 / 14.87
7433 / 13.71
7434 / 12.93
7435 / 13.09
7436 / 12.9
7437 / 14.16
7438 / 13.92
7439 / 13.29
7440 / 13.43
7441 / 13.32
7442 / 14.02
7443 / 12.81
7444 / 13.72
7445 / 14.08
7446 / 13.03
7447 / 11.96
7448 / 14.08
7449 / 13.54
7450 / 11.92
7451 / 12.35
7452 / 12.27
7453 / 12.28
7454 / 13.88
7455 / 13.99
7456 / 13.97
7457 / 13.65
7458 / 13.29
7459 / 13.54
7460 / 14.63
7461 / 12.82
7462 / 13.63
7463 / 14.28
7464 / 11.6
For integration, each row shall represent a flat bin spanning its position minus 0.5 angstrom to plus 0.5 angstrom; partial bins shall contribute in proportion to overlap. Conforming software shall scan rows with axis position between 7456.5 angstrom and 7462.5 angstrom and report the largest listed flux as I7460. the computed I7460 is 14.63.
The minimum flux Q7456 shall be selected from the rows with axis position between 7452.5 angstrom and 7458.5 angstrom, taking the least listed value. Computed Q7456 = 12.28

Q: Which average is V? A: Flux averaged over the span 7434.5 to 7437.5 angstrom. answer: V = 13.4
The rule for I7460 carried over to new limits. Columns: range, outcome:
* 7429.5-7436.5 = 14.87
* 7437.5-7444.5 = 14.02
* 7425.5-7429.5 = 14.26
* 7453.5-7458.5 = 13.99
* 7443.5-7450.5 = 14.08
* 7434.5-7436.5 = 13.09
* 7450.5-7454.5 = 13.88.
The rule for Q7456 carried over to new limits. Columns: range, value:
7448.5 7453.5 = 11.92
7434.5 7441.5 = 12.9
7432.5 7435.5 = 12.93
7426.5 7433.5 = 12.91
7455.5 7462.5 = 12.82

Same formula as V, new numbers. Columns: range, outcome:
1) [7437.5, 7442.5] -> 13.6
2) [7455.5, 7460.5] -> 13.8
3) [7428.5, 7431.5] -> 13.5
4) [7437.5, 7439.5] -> 13.6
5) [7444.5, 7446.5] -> 13.6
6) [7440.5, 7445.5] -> 13.6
